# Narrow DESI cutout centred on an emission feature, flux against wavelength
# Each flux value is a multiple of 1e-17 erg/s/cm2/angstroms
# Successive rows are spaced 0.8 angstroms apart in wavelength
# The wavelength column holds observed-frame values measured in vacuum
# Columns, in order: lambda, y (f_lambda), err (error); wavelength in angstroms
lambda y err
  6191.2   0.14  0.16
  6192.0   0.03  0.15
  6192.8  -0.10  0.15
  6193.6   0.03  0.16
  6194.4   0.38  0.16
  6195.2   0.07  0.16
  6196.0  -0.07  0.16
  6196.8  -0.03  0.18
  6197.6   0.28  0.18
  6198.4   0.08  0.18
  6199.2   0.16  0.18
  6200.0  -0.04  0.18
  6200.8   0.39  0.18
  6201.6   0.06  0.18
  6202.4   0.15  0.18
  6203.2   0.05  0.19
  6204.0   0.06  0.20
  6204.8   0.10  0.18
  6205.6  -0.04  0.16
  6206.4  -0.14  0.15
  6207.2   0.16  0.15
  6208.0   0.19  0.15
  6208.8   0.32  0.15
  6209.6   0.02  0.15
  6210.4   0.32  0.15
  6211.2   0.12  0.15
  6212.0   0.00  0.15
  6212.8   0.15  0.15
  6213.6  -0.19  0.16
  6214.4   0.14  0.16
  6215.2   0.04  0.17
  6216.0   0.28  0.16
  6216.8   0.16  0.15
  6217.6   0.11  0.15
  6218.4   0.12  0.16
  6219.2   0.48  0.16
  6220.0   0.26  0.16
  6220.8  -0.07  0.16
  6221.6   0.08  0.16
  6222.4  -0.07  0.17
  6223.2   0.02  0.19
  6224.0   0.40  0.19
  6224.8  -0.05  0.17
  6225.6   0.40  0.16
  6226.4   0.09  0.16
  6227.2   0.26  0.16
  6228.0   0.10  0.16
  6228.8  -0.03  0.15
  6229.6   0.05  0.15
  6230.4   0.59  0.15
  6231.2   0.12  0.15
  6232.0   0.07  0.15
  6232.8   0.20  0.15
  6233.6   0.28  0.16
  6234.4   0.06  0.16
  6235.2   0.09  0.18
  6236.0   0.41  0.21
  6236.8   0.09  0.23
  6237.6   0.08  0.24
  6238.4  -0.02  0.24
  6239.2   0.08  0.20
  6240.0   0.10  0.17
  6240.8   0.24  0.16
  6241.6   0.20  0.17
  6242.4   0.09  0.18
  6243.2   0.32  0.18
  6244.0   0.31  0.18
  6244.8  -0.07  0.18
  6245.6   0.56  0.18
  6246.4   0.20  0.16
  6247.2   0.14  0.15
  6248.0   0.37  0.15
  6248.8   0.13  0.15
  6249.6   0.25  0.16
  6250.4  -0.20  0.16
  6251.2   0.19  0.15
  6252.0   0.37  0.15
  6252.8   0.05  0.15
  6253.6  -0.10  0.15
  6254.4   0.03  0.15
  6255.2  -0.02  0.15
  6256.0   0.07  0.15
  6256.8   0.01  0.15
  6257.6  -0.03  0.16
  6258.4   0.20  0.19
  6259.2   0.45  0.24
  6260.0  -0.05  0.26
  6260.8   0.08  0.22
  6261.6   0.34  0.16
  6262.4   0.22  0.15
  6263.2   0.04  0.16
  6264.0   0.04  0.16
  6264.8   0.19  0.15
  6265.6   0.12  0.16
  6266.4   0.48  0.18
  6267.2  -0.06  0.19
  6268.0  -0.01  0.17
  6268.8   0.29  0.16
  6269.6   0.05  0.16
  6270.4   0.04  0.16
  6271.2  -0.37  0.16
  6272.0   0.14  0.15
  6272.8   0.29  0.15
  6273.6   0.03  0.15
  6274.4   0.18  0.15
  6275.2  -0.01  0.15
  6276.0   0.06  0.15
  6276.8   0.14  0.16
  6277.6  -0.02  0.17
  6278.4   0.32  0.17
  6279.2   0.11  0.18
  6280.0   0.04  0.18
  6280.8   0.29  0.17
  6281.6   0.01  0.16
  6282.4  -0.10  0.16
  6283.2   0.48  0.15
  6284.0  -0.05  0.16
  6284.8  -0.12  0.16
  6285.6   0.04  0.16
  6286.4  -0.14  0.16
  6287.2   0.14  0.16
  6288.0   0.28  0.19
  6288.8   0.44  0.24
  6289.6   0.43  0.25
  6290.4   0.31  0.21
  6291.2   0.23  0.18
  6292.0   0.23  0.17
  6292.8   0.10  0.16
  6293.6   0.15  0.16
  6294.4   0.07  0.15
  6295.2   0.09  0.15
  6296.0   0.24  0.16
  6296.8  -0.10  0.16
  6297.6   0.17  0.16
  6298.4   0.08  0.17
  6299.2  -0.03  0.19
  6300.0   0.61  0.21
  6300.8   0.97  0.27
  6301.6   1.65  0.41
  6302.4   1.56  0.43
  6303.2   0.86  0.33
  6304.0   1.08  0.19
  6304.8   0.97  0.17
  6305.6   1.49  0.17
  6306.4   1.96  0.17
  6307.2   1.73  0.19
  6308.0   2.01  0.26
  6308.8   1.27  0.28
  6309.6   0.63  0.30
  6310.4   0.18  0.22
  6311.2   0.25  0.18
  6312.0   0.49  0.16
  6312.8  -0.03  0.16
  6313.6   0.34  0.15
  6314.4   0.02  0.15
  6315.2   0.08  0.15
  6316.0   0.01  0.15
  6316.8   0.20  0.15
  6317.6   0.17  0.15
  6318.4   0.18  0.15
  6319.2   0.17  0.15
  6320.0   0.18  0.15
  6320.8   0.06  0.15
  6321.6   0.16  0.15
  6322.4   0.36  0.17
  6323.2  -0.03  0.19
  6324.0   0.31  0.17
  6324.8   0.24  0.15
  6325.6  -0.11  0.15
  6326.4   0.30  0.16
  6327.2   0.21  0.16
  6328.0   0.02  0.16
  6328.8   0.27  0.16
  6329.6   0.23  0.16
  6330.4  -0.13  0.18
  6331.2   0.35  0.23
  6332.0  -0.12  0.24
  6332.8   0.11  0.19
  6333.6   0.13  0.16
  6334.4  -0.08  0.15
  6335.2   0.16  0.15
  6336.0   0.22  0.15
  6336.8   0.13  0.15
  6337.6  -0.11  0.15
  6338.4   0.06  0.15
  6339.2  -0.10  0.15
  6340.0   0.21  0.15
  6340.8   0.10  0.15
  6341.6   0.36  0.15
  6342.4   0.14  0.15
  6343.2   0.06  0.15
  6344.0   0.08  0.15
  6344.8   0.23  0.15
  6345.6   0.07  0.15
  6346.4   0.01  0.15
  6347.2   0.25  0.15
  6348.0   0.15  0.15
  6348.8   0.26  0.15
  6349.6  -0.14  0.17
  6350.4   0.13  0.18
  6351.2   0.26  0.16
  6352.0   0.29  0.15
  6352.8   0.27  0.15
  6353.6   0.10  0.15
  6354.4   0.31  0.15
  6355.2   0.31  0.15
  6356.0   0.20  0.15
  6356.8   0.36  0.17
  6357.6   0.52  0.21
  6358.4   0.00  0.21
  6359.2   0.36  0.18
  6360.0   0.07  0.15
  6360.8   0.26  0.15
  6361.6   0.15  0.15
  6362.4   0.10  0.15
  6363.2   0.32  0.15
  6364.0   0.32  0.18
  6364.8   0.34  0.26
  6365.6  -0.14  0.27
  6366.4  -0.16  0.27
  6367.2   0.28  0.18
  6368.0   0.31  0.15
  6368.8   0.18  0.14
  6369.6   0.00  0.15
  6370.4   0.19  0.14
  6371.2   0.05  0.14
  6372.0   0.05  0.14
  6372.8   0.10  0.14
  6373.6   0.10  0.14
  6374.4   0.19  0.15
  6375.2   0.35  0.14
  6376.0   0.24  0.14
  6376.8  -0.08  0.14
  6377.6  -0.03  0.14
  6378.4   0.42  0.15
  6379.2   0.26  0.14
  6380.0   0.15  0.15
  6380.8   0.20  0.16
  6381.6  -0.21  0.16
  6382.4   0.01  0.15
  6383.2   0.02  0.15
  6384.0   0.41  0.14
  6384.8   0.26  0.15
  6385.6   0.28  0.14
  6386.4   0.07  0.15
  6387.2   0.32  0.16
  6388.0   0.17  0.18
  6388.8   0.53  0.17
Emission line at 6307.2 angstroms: [O II]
